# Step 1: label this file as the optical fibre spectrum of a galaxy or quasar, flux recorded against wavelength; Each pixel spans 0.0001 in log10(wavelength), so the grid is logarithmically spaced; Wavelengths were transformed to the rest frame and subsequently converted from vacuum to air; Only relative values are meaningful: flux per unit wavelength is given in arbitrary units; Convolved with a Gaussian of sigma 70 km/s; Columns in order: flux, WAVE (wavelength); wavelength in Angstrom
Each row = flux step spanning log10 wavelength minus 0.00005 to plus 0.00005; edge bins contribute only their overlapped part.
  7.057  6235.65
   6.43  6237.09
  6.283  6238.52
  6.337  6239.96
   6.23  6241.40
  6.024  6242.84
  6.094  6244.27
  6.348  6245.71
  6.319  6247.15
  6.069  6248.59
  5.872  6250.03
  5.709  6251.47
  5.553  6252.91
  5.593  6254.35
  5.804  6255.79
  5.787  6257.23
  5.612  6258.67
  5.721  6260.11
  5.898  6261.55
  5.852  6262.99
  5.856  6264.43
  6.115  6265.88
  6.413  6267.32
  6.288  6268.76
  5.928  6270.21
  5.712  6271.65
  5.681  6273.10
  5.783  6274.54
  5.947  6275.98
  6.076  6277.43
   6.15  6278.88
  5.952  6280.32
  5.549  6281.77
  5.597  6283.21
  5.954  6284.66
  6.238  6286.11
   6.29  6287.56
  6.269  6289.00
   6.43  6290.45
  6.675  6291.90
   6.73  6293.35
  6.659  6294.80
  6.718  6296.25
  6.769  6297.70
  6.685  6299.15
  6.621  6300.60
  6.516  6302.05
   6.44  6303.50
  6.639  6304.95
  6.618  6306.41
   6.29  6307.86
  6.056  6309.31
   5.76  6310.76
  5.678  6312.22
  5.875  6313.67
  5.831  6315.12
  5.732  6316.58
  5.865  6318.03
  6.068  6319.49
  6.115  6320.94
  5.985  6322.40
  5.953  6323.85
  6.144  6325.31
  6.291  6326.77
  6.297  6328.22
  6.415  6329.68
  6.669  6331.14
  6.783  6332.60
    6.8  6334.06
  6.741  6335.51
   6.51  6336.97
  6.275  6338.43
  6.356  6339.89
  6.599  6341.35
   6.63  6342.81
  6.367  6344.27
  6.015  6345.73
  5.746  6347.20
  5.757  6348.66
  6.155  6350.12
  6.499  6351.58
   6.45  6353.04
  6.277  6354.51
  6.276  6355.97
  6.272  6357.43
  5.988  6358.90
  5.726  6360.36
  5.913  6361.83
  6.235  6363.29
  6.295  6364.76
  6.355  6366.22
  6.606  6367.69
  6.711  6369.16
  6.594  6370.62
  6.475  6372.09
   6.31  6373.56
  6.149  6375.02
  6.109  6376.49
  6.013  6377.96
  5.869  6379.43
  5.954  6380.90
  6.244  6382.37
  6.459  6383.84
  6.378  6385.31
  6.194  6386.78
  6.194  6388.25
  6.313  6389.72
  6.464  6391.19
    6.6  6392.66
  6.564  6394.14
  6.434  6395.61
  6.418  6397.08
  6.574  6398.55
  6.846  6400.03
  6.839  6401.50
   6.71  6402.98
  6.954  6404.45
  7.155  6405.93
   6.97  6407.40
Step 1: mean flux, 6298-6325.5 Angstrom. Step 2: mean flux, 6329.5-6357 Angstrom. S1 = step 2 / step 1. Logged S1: 1.0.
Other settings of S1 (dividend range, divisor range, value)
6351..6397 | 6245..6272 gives 1.06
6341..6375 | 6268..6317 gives 1.01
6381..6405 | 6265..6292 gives 1.08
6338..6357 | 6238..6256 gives 1.04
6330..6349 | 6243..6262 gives 1.09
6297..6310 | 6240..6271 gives 1.09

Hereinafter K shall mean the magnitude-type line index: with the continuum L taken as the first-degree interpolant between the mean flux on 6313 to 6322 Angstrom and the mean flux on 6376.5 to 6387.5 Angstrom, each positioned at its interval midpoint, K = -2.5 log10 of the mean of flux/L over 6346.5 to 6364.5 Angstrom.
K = -0.01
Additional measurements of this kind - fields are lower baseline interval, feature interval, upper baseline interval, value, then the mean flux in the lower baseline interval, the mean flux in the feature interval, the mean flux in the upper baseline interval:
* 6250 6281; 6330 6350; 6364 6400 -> -0.04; 5.88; 6.4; 6.35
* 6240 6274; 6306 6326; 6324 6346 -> 0.06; 5.94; 5.99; 6.46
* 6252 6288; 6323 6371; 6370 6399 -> -0.03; 5.89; 6.32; 6.31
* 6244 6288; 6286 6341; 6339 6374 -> -0.04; 5.92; 6.34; 6.27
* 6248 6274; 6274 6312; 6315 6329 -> -0.06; 5.86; 6.28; 6.04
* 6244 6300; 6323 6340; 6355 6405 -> -0.04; 6.07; 6.44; 6.35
